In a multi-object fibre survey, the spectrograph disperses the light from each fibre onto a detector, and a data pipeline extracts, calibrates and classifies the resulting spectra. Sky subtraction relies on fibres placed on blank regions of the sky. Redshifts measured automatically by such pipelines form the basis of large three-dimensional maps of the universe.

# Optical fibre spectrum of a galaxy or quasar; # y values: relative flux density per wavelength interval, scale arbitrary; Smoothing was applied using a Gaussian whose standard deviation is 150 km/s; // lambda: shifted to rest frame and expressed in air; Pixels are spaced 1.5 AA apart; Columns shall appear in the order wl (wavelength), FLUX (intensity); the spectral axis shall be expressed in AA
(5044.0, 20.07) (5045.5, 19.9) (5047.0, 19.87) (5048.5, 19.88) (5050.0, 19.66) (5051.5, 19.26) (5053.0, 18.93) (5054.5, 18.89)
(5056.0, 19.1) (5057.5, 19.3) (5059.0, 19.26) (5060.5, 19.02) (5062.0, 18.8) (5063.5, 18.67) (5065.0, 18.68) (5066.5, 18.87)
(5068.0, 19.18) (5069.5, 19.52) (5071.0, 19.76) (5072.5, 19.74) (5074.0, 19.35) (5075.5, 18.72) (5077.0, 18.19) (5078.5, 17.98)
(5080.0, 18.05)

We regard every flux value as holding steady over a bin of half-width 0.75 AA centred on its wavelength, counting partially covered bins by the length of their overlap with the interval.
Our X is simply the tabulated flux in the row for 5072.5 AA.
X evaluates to 19.74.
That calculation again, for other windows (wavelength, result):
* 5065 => 18.68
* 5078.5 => 17.98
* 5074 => 19.35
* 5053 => 18.93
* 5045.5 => 19.9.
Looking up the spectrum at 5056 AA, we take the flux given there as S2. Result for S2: 19.1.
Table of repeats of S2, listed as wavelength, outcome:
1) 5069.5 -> 19.52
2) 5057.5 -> 19.3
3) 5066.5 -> 18.87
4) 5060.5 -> 19.02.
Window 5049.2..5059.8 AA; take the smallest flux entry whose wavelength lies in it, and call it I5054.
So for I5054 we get 18.89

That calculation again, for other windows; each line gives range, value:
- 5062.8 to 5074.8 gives 18.67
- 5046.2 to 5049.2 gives 19.87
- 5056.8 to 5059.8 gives 19.26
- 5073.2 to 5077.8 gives 18.19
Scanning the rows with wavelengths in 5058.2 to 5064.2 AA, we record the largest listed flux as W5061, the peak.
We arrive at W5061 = 19.26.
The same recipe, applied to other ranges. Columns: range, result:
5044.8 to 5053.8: 19.9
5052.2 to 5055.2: 18.93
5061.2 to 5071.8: 19.76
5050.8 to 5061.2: 19.3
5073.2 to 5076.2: 19.35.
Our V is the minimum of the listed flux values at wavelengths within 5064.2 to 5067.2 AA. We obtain 18.68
